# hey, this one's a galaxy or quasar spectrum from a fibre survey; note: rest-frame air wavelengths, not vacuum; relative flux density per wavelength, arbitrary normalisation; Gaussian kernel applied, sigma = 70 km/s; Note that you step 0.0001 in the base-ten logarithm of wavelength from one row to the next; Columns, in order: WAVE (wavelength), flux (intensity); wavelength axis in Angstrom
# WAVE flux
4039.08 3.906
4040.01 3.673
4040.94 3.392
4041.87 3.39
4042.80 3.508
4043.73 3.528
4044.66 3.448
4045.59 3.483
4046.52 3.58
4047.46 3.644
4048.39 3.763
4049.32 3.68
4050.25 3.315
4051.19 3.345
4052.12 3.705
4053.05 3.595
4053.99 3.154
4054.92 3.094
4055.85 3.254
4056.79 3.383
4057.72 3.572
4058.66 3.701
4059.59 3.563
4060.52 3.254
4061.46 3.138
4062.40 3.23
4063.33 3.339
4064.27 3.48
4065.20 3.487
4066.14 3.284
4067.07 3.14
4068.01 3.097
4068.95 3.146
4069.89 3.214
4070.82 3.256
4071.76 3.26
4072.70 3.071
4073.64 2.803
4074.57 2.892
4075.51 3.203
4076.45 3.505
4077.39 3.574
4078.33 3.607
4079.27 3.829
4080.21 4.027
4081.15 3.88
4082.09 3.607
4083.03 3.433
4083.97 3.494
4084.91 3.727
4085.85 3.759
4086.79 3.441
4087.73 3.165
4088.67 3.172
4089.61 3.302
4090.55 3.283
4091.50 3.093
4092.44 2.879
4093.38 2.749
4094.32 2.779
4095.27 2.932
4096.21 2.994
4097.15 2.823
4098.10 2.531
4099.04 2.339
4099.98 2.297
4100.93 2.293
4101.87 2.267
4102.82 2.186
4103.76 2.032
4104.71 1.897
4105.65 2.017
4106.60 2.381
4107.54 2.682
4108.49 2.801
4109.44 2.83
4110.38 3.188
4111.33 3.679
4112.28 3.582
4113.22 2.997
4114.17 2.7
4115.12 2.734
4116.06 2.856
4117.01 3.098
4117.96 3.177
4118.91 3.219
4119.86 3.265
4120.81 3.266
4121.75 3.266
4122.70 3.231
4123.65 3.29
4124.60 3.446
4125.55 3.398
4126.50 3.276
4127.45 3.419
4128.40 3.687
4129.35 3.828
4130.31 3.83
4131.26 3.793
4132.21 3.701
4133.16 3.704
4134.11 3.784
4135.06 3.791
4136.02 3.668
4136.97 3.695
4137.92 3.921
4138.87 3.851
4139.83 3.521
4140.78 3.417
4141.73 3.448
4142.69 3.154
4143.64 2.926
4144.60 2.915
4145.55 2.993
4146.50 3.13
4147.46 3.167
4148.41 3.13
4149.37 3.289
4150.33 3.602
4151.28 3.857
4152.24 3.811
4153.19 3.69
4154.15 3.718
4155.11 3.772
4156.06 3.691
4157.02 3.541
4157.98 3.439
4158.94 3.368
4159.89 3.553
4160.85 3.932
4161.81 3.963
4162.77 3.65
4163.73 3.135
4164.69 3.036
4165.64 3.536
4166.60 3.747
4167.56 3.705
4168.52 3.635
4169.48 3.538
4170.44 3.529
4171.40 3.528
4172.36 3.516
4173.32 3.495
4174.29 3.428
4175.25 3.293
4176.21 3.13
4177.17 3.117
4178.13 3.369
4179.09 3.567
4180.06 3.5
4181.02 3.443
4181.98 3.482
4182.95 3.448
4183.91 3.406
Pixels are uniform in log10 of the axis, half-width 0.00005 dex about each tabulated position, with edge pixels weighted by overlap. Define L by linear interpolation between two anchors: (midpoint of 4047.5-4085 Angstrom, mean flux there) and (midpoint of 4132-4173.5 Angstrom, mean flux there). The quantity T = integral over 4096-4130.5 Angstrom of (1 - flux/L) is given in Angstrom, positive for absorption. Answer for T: 5.3 Angstrom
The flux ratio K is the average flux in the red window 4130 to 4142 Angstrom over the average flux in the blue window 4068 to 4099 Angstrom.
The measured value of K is 1.14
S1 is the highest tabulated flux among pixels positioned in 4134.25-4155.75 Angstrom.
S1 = 3.921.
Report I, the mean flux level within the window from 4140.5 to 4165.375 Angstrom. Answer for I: 3.44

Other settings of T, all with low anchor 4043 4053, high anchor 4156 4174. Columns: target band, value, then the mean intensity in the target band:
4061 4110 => 6.9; 3.05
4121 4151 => 0.7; 3.46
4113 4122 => 1.3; 3.06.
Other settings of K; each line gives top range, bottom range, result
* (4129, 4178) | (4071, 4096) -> 1.06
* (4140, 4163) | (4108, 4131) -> 1.06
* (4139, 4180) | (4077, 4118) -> 1.15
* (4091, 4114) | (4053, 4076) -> 0.82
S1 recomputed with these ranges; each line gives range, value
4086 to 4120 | 3.679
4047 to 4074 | 3.763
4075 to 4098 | 4.027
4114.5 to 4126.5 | 3.446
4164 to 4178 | 3.747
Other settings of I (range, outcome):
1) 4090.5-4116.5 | 2.7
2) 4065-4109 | 3.03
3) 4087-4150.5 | 3.12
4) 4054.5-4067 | 3.36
